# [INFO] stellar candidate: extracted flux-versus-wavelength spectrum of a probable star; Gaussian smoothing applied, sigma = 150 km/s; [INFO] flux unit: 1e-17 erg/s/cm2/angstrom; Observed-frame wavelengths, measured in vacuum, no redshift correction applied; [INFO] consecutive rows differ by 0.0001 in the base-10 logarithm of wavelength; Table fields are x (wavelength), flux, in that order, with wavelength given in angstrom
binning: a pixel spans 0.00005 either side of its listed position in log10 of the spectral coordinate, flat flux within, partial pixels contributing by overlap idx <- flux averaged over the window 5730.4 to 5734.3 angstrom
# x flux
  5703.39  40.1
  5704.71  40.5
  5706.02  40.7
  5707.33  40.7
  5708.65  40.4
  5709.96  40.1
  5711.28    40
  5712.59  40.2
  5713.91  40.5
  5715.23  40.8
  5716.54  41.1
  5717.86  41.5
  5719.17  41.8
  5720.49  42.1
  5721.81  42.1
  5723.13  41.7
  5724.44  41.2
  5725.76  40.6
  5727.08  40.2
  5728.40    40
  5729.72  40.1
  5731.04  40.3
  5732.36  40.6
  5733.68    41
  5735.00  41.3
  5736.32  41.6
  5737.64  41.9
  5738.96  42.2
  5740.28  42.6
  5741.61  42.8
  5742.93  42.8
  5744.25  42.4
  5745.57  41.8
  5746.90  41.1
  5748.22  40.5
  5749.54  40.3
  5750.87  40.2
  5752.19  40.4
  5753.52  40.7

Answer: 40.6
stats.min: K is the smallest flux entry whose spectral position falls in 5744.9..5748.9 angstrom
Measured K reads 40.5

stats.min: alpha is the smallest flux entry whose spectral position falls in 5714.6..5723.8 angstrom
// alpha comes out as 40.8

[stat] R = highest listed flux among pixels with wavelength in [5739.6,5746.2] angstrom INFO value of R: 42.8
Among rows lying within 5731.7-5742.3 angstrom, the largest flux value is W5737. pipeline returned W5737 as 42.8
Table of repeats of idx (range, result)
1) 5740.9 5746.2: 42.5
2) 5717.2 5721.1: 41.8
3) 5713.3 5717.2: 40.8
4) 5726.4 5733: 40.2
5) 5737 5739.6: 42.1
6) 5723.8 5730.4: 40.4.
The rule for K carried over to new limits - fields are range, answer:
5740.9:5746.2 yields 41.8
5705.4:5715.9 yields 40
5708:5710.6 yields 40.1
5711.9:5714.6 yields 40.2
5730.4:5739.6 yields 40.3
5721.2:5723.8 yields 41.7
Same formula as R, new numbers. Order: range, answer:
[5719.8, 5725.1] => 42.1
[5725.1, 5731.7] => 40.6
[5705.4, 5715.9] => 40.8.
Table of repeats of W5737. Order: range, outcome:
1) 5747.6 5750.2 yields 40.5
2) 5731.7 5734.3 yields 41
